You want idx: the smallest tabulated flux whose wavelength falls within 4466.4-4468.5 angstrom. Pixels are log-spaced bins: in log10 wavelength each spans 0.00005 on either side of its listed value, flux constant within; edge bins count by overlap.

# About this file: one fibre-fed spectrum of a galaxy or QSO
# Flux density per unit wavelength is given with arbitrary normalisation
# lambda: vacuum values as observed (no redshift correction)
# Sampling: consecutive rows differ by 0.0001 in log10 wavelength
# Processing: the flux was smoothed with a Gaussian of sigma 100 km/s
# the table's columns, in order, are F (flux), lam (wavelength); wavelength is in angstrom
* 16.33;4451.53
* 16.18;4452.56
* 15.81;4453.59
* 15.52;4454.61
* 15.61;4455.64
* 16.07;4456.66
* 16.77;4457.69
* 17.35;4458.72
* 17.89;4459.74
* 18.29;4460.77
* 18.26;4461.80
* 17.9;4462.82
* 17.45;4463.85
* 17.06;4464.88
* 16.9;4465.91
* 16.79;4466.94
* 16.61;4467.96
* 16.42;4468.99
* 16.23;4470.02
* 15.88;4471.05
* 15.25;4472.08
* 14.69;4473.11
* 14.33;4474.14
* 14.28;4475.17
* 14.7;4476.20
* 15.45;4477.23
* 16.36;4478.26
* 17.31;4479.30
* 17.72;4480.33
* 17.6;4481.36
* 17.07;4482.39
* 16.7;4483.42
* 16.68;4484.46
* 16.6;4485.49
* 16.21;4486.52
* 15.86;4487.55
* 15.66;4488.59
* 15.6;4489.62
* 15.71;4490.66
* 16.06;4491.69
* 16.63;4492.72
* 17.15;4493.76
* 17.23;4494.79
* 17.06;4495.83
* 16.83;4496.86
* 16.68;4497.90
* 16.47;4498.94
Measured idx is 16.61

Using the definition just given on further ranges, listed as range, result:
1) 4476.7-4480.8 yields 15.45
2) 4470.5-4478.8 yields 14.28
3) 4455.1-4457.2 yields 15.61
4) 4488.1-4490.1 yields 15.6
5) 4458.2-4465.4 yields 17.06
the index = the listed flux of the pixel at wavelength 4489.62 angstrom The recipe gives 15.6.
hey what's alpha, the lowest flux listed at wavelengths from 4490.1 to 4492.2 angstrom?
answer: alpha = 15.71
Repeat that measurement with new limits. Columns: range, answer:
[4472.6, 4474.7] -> 14.33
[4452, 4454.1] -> 15.81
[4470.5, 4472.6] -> 15.25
